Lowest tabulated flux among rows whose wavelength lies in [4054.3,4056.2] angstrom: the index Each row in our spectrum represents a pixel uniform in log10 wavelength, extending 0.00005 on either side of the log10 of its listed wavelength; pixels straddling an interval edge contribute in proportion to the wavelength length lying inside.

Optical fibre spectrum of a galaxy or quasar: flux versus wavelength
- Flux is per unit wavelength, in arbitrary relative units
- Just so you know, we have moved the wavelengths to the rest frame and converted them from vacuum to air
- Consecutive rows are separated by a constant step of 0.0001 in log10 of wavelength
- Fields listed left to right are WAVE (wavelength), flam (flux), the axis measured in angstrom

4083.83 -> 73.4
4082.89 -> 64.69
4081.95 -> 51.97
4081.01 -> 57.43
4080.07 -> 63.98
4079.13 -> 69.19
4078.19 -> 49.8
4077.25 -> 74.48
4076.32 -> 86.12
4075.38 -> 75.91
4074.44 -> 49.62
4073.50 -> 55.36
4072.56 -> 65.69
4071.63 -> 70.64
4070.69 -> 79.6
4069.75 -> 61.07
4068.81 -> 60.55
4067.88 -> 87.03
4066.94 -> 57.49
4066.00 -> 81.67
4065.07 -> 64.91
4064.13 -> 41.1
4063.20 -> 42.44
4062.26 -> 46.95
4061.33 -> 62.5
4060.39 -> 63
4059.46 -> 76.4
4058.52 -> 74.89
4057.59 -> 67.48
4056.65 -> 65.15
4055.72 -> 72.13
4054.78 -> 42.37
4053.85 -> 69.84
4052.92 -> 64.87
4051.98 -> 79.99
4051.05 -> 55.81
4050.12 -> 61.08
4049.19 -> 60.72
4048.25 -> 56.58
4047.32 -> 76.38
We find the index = 42.37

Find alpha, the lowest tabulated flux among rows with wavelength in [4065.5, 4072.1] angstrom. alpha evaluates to 57.49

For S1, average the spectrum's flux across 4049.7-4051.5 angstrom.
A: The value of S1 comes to 58.5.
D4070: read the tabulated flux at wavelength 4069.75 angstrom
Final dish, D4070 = 61.07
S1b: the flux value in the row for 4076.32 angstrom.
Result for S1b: 86.12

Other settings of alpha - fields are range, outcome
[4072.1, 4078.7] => 49.62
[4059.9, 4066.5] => 41.1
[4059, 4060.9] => 63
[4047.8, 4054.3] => 55.81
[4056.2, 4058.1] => 65.15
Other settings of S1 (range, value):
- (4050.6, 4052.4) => 67.8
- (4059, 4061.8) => 67.3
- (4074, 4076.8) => 70.9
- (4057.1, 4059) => 70.9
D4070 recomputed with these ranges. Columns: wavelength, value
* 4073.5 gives 55.36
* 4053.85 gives 69.84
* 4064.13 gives 41.1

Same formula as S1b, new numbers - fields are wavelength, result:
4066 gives 81.67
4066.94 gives 57.49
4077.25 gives 74.48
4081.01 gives 57.43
